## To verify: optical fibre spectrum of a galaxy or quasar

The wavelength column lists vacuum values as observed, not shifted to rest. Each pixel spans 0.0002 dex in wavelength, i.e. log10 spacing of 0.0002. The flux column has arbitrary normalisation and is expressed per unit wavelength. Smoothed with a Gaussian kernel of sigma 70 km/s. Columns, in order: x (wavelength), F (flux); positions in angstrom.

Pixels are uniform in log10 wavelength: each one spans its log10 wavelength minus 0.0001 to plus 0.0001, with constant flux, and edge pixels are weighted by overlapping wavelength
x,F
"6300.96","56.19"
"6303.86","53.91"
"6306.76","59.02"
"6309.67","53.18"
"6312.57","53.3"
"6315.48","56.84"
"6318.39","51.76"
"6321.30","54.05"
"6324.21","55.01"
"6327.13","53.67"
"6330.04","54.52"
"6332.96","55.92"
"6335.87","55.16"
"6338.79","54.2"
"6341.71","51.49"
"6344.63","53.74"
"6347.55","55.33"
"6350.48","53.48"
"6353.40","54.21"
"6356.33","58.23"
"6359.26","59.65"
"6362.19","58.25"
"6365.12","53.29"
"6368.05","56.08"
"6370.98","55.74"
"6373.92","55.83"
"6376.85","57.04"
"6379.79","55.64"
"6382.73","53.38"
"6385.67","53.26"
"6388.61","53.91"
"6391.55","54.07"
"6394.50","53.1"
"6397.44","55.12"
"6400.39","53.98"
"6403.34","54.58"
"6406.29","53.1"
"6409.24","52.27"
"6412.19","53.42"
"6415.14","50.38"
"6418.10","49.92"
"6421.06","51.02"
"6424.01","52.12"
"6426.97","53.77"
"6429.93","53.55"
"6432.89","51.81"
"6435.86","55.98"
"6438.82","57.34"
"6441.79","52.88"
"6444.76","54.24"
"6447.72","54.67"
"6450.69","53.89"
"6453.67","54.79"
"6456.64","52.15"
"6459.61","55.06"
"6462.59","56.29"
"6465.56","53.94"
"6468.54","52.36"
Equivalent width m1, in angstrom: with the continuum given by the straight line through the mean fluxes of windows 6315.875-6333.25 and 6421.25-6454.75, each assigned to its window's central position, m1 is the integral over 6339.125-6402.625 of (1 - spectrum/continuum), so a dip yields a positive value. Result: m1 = -1.0 angstrom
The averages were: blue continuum 54.2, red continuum 54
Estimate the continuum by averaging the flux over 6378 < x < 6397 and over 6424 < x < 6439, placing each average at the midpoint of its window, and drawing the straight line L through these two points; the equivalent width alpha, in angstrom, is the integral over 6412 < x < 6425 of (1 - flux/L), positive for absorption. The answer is 0.69 angstrom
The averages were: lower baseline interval 54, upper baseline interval 54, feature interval 51.2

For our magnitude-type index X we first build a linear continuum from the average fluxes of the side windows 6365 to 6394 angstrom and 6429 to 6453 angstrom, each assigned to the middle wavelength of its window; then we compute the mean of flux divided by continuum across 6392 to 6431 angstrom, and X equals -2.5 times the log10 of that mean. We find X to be 0.04 mag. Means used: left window 54.8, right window 54.3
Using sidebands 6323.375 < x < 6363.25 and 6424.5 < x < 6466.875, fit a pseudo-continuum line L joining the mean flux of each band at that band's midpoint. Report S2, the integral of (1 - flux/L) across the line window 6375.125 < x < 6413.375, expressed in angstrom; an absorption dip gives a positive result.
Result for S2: 0.4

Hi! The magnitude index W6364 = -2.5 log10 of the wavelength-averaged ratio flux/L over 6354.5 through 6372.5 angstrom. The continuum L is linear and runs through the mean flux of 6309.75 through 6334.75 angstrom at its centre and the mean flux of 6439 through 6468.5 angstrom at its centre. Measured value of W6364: -0.05 mag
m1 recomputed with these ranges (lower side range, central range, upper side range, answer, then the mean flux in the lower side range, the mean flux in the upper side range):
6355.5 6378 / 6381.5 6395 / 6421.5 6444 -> 0.5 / 56.7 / 53.8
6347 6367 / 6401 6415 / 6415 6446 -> 0.2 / 56.1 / 53.1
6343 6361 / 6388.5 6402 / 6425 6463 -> 0.2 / 55.8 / 54.2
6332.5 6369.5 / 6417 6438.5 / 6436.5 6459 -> 0.7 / 55.3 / 54.4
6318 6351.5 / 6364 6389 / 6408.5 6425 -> -1.0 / 54.1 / 51.5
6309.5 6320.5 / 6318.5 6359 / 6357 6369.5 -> 0.6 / 53.9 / 56.9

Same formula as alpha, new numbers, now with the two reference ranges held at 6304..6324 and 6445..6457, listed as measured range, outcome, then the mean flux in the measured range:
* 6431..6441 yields -0.1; 54.8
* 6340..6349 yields 0.2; 53.6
